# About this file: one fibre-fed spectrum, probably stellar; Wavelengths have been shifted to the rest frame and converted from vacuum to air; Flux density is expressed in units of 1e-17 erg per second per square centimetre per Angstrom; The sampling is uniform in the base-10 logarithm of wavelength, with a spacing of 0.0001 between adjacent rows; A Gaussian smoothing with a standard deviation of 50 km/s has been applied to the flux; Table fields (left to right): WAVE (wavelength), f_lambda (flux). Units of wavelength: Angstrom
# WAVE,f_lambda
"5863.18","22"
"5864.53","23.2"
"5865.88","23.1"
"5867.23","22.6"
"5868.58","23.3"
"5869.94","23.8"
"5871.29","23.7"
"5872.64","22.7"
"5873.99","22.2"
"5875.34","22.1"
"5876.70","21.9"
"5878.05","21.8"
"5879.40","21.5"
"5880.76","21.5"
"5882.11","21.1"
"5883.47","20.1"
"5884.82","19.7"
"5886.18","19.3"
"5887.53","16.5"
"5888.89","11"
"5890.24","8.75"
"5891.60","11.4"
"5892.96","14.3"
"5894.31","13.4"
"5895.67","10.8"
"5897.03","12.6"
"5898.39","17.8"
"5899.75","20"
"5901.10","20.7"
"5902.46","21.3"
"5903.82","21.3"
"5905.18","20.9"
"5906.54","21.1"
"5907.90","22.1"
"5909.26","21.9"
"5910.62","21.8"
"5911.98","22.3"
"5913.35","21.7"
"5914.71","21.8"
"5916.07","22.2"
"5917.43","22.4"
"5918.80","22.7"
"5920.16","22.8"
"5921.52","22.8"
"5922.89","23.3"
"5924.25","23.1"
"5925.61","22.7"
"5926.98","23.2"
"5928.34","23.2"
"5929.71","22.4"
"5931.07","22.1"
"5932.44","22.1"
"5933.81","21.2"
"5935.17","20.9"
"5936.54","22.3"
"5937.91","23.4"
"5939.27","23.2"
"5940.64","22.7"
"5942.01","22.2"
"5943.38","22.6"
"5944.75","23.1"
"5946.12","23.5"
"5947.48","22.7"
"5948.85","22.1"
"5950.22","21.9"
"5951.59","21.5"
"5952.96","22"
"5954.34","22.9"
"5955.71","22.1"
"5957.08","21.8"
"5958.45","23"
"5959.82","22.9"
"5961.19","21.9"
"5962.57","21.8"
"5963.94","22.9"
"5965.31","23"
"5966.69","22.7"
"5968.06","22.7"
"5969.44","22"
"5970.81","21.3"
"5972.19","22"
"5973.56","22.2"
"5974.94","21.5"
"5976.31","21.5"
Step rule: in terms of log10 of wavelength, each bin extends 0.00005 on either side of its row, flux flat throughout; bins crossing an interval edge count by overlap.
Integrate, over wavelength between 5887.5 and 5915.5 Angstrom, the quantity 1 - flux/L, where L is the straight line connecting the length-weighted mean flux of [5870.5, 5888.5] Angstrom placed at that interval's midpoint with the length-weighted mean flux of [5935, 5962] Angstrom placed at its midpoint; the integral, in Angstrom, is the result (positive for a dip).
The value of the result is 4.7 Angstrom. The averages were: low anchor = 20.9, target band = 17.8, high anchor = 22.5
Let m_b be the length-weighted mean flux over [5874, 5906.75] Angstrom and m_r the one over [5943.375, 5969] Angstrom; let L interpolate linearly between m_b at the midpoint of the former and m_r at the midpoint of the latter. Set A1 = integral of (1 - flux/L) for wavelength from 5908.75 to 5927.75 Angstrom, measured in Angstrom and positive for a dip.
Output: -2.5 Angstrom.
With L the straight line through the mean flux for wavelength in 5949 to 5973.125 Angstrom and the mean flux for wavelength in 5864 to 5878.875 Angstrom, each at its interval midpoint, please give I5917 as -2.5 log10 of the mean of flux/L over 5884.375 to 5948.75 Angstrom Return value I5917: 0.11 mag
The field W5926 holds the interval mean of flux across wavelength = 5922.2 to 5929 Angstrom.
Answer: 23.1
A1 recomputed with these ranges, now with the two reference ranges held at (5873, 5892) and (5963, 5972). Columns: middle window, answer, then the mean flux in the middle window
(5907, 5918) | -1.12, 22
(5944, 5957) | -0.45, 22.4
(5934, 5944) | -0.60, 22.4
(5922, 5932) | -1.08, 22.8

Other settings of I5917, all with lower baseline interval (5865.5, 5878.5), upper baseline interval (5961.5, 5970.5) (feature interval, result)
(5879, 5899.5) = 0.380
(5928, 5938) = 0.022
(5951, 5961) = 0.008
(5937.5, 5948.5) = -0.019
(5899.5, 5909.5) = 0.071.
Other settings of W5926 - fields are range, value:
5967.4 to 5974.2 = 22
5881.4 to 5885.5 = 20.3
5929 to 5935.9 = 21.7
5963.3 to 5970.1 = 22.6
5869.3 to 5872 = 23.8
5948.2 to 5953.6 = 21.9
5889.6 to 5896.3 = 11.7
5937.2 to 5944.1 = 22.8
